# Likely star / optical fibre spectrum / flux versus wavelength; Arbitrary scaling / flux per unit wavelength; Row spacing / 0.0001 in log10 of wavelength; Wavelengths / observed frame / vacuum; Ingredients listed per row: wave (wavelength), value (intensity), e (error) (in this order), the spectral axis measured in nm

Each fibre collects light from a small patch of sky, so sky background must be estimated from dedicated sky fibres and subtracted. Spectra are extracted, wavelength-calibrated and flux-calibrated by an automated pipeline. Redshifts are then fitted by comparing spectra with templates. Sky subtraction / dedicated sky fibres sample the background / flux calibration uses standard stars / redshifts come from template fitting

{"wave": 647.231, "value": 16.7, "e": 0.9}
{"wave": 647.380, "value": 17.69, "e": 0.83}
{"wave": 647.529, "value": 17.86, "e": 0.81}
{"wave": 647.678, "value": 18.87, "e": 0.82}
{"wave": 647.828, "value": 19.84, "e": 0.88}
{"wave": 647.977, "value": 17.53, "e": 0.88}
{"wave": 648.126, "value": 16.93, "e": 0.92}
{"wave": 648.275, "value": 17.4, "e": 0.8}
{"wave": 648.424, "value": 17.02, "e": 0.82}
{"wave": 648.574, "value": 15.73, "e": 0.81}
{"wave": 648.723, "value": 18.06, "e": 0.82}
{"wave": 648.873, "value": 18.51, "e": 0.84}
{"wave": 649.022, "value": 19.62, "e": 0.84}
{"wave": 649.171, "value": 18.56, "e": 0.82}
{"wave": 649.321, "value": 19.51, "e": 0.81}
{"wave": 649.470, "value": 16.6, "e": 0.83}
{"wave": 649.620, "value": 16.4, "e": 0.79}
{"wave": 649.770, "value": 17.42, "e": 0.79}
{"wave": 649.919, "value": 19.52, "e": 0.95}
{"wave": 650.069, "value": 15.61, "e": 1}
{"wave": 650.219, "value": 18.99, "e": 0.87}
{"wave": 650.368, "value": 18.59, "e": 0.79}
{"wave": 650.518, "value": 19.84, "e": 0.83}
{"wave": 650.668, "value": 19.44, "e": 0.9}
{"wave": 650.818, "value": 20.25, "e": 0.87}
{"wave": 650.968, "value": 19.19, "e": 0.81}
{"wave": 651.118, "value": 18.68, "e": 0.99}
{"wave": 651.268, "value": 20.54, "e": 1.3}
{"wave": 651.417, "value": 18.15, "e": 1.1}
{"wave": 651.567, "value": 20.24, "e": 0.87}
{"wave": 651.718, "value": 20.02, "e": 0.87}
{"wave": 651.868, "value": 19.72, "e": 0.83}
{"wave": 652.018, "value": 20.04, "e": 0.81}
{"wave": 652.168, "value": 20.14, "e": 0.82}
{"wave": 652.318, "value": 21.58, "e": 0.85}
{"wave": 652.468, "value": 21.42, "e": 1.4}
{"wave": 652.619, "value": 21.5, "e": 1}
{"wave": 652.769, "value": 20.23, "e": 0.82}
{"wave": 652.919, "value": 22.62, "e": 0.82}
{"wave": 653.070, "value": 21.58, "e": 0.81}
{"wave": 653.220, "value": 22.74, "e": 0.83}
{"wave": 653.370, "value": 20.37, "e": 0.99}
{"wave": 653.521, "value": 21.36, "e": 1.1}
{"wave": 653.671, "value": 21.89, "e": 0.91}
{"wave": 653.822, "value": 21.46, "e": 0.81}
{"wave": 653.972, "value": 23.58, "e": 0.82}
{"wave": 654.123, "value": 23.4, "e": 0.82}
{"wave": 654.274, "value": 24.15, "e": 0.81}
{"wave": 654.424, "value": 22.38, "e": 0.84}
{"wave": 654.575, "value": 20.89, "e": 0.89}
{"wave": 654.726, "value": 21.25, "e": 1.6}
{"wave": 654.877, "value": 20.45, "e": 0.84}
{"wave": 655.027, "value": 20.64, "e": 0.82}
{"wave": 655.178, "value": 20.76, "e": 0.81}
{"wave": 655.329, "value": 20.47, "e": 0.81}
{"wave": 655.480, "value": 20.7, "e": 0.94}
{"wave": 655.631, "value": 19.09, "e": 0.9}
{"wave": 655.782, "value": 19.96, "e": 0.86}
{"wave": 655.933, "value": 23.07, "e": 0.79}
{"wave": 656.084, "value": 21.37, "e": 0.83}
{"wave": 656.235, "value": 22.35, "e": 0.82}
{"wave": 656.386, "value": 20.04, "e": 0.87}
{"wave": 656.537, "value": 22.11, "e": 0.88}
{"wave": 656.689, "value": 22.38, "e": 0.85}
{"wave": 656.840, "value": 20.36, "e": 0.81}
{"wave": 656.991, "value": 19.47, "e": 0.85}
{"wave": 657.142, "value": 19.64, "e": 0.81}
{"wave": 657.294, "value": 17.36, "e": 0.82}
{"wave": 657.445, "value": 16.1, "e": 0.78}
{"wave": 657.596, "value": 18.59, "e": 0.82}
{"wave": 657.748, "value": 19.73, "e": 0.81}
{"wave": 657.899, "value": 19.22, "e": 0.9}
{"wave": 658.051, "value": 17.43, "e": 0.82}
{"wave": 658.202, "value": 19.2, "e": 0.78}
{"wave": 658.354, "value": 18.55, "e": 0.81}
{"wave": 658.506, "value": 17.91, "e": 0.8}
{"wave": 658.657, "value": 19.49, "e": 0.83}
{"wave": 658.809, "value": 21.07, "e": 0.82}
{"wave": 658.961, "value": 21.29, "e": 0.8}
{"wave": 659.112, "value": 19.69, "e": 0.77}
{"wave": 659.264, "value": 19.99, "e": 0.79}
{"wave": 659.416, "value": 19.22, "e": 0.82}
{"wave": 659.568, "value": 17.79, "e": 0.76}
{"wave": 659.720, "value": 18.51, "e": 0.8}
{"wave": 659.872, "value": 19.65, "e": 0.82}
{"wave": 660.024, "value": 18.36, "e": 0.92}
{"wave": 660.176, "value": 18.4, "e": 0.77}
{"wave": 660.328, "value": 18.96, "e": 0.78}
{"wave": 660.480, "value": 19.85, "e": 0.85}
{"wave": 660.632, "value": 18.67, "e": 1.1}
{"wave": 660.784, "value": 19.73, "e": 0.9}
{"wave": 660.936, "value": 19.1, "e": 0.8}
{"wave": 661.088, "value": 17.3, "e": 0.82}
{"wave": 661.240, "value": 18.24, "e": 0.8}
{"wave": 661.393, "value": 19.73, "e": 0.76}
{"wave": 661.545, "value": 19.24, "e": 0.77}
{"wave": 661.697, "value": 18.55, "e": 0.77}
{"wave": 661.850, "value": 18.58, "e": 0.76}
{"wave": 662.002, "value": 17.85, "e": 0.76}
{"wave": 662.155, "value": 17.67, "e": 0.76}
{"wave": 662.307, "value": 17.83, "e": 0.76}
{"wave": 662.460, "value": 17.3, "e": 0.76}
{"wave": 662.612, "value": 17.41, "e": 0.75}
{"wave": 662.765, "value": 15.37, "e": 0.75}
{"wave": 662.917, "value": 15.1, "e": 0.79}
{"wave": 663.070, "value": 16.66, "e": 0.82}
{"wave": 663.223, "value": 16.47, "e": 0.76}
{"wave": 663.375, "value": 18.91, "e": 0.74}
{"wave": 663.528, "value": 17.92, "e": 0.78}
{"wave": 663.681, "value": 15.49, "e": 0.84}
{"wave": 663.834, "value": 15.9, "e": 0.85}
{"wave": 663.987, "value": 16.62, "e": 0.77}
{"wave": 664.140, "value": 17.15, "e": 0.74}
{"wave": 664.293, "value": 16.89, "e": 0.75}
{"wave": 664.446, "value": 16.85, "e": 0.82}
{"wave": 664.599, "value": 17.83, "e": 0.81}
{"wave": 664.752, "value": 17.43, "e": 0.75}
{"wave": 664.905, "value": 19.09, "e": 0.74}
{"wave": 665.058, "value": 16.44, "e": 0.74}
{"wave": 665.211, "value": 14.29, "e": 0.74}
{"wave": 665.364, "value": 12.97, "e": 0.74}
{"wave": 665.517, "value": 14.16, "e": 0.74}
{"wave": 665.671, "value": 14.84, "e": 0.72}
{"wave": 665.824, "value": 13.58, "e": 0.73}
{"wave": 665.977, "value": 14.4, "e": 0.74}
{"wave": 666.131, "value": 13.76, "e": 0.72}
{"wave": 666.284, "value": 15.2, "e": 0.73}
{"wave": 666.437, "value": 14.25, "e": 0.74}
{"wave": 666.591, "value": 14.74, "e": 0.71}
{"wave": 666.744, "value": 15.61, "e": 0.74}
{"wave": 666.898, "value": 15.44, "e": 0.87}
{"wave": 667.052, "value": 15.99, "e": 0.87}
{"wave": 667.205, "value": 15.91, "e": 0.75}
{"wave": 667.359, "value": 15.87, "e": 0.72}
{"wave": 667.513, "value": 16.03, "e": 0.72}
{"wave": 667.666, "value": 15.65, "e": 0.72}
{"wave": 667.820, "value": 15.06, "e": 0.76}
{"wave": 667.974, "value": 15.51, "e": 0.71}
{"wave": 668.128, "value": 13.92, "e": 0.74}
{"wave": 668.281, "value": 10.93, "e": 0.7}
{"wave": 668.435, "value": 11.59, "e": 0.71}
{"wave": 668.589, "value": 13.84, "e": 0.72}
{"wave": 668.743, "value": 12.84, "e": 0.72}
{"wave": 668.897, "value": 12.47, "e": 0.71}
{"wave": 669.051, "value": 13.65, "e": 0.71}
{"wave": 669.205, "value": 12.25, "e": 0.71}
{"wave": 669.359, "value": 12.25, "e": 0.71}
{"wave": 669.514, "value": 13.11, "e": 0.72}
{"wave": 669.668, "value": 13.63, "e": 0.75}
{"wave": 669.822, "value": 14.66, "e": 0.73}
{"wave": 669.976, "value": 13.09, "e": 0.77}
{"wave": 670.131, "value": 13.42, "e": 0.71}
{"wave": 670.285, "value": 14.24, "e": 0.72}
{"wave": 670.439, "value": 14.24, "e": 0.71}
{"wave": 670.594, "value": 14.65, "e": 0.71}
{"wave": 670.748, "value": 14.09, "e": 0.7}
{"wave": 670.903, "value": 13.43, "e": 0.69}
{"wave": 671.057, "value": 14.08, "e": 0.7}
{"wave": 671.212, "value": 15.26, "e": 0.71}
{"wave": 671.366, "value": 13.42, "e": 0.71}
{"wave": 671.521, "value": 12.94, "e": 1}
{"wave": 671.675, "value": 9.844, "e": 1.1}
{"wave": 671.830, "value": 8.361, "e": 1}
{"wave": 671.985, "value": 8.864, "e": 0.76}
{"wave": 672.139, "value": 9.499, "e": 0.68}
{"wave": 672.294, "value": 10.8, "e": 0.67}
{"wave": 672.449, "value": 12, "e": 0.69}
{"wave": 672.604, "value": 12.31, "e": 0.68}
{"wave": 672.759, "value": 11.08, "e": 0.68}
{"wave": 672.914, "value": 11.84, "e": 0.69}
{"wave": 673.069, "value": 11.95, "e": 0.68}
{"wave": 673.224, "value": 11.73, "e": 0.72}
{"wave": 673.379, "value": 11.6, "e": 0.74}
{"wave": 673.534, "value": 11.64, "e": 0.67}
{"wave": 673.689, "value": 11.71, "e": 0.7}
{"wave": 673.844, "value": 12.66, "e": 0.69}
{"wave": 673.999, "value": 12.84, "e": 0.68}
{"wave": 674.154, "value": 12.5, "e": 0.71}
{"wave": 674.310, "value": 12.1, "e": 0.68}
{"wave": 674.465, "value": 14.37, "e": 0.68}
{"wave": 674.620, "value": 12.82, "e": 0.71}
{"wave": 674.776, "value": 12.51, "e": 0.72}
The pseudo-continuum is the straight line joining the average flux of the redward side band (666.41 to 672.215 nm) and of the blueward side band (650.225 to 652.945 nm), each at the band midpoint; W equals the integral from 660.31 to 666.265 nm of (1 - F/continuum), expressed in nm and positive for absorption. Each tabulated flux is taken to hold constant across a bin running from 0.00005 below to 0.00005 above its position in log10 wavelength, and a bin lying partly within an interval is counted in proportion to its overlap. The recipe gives -0.457 nm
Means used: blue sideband 20.1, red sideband 13.5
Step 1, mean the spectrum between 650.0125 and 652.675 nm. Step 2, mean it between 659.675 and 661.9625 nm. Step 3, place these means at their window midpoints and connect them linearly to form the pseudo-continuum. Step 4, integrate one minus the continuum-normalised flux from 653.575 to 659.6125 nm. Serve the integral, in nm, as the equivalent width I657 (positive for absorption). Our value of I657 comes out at -0.36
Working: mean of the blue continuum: 19.7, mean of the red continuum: 18.9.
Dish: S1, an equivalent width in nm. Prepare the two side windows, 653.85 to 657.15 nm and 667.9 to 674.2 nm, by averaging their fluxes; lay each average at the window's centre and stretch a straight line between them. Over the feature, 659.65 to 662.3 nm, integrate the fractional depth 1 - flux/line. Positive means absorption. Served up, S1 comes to -0.07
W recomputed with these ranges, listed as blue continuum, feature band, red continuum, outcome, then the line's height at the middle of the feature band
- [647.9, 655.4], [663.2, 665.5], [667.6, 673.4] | -0.24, 15.1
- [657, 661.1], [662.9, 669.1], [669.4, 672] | 0.07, 15.5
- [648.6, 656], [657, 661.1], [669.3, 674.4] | -0.34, 17.5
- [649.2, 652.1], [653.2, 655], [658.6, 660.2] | -0.27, 19.1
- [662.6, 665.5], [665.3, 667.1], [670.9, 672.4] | 0.06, 15.1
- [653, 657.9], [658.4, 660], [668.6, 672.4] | -0.05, 18.9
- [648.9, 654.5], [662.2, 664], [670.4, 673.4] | -0.13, 15.6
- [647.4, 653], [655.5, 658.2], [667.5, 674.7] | -0.46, 17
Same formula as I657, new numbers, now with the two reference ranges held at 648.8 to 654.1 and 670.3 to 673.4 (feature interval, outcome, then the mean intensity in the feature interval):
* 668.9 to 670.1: -0.01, 13.2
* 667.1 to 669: -0.08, 14.2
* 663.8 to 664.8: -0.13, 17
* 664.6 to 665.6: -0.08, 15.9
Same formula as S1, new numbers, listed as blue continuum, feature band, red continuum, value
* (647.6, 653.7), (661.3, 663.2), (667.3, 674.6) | -0.238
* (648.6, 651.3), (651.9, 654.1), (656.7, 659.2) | -0.316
